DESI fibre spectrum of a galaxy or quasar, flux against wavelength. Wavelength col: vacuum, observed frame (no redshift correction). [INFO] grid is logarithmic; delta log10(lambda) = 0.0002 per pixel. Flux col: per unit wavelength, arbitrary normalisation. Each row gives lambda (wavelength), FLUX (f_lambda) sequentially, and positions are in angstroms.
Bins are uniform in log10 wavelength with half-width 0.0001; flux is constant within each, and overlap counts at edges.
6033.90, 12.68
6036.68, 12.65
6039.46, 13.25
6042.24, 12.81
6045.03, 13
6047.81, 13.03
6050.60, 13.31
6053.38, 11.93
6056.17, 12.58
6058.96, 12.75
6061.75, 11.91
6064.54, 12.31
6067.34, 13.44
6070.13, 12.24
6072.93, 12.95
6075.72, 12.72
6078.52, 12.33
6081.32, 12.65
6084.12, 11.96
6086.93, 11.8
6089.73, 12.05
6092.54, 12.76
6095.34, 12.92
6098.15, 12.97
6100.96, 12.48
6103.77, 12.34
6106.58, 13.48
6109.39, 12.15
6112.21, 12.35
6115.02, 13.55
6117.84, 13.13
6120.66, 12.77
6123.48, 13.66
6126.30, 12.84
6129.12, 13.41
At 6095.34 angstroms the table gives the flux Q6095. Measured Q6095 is 12.92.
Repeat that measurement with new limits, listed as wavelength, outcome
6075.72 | 12.72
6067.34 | 13.44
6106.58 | 13.48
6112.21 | 12.35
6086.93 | 11.8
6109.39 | 12.15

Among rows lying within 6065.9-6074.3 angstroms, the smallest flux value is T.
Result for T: 12.24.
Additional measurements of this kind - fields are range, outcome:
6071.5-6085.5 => 11.96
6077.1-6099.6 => 11.8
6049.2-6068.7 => 11.91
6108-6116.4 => 12.15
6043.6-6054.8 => 11.93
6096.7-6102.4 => 12.48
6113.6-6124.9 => 12.77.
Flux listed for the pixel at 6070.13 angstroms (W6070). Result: 12.24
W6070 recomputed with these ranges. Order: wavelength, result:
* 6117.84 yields 13.13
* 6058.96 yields 12.75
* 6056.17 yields 12.58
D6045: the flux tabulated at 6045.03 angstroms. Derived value 13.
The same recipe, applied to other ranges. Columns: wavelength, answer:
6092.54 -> 12.76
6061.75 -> 11.91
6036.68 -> 12.65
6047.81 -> 13.03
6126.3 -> 12.84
